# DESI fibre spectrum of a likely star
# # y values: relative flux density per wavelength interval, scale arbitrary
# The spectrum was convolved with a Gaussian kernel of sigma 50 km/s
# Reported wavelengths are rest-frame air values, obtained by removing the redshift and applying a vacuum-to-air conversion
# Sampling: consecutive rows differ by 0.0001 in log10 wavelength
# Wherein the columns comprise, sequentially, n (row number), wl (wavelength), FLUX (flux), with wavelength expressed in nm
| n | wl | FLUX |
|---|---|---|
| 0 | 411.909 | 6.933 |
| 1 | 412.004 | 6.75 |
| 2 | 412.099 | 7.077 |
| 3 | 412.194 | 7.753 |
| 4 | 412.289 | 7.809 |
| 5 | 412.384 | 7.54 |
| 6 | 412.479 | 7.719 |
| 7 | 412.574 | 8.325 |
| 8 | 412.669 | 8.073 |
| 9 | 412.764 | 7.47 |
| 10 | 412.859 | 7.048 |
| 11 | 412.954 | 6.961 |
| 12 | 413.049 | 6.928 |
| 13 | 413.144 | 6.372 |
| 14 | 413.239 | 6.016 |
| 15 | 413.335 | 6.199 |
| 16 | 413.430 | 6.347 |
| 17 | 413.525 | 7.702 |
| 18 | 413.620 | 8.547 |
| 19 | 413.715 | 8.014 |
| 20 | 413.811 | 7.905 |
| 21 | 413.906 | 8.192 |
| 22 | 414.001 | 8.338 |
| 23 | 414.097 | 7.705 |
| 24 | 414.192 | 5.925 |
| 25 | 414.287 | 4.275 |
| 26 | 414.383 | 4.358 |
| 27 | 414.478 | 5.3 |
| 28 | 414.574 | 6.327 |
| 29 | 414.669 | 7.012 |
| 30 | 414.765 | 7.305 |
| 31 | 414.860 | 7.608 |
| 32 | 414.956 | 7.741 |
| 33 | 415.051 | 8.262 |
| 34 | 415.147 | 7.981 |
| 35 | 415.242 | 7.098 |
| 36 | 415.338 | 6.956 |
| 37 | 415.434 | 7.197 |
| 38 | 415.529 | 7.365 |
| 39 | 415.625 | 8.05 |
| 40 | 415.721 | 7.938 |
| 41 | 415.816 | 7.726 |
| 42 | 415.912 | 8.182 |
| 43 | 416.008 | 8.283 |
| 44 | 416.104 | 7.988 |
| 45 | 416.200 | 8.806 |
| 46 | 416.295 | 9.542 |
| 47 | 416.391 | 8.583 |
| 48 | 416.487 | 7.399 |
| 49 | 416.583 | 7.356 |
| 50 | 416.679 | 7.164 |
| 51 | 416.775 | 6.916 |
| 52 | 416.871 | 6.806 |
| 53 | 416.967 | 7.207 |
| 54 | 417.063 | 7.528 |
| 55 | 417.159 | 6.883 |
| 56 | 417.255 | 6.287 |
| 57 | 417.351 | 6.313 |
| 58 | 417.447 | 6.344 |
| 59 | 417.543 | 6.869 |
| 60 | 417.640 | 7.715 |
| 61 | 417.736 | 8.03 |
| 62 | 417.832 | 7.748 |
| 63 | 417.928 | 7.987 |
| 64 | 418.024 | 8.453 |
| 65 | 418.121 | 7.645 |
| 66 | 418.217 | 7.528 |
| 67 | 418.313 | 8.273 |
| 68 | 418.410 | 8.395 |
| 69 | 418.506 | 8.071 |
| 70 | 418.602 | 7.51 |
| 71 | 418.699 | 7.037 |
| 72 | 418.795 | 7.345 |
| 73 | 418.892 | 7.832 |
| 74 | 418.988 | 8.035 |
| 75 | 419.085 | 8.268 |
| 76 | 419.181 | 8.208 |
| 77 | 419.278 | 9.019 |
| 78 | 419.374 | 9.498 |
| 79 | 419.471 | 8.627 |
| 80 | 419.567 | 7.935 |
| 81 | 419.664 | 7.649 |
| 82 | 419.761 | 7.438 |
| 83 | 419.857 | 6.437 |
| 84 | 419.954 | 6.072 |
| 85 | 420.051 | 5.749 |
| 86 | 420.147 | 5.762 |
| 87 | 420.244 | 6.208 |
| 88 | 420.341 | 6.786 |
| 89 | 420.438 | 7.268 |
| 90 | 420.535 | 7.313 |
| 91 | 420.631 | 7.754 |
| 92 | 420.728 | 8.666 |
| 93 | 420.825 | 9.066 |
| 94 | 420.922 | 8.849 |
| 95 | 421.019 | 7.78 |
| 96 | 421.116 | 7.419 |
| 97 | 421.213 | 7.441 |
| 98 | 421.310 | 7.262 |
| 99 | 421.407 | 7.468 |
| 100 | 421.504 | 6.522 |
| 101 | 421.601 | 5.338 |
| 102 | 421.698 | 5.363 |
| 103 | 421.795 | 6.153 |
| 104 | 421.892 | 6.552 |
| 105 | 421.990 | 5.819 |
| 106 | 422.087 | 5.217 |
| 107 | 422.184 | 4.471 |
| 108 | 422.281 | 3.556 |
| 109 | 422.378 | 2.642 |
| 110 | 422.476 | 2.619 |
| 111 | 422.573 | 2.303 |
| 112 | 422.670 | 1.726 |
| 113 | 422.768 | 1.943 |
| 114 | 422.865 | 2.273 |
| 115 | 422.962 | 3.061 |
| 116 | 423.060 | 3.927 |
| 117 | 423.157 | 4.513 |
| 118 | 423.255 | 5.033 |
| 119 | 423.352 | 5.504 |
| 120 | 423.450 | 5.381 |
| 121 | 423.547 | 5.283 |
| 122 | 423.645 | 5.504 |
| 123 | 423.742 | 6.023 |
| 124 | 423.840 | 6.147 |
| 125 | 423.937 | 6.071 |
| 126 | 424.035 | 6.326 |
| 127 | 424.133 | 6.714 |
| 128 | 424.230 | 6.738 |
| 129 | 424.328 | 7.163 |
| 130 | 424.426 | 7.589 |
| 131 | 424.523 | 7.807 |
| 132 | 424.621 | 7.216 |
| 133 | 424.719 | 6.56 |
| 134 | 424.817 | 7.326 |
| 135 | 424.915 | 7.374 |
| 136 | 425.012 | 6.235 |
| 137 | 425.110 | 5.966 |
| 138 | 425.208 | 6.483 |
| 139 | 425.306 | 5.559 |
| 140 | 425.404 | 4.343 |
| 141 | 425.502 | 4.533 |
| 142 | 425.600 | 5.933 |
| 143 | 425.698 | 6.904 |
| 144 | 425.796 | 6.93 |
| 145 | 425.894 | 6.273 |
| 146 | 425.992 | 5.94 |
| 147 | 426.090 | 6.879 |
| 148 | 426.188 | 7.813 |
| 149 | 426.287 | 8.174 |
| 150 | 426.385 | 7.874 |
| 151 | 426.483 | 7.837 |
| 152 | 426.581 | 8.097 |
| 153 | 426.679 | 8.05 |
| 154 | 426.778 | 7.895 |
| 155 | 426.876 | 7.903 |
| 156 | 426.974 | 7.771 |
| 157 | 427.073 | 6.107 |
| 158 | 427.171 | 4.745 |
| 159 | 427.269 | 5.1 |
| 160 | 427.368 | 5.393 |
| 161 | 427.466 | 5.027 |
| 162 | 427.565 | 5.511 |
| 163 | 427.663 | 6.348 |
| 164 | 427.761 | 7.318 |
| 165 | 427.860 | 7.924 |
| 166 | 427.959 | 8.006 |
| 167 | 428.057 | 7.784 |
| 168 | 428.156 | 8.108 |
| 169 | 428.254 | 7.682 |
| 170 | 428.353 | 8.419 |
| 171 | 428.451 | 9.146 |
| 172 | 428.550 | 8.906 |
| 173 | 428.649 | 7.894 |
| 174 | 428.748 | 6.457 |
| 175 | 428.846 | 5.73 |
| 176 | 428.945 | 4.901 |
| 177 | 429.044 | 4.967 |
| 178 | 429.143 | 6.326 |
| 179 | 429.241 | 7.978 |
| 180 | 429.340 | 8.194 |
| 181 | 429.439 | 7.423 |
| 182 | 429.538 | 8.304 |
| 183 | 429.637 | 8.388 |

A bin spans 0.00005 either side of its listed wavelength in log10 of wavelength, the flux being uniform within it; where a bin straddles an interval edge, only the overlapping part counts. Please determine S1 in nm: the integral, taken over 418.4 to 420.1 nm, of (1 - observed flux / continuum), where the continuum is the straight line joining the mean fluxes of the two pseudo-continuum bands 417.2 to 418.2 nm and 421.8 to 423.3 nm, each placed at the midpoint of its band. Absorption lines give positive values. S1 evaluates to -0.414 nm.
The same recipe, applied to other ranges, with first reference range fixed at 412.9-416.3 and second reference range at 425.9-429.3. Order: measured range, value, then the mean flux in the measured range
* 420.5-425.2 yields 0.84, 5.86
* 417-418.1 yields -0.01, 7.29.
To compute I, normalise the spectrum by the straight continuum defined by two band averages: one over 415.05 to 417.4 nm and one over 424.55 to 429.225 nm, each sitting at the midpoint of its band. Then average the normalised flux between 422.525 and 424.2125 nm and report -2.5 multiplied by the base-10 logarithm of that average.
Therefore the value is 0.46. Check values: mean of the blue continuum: 7.58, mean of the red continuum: 6.82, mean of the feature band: 4.62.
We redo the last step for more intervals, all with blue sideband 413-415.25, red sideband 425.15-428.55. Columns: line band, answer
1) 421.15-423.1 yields 0.444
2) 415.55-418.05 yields -0.097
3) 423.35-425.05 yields 0.063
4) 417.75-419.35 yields -0.151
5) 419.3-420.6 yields -0.037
